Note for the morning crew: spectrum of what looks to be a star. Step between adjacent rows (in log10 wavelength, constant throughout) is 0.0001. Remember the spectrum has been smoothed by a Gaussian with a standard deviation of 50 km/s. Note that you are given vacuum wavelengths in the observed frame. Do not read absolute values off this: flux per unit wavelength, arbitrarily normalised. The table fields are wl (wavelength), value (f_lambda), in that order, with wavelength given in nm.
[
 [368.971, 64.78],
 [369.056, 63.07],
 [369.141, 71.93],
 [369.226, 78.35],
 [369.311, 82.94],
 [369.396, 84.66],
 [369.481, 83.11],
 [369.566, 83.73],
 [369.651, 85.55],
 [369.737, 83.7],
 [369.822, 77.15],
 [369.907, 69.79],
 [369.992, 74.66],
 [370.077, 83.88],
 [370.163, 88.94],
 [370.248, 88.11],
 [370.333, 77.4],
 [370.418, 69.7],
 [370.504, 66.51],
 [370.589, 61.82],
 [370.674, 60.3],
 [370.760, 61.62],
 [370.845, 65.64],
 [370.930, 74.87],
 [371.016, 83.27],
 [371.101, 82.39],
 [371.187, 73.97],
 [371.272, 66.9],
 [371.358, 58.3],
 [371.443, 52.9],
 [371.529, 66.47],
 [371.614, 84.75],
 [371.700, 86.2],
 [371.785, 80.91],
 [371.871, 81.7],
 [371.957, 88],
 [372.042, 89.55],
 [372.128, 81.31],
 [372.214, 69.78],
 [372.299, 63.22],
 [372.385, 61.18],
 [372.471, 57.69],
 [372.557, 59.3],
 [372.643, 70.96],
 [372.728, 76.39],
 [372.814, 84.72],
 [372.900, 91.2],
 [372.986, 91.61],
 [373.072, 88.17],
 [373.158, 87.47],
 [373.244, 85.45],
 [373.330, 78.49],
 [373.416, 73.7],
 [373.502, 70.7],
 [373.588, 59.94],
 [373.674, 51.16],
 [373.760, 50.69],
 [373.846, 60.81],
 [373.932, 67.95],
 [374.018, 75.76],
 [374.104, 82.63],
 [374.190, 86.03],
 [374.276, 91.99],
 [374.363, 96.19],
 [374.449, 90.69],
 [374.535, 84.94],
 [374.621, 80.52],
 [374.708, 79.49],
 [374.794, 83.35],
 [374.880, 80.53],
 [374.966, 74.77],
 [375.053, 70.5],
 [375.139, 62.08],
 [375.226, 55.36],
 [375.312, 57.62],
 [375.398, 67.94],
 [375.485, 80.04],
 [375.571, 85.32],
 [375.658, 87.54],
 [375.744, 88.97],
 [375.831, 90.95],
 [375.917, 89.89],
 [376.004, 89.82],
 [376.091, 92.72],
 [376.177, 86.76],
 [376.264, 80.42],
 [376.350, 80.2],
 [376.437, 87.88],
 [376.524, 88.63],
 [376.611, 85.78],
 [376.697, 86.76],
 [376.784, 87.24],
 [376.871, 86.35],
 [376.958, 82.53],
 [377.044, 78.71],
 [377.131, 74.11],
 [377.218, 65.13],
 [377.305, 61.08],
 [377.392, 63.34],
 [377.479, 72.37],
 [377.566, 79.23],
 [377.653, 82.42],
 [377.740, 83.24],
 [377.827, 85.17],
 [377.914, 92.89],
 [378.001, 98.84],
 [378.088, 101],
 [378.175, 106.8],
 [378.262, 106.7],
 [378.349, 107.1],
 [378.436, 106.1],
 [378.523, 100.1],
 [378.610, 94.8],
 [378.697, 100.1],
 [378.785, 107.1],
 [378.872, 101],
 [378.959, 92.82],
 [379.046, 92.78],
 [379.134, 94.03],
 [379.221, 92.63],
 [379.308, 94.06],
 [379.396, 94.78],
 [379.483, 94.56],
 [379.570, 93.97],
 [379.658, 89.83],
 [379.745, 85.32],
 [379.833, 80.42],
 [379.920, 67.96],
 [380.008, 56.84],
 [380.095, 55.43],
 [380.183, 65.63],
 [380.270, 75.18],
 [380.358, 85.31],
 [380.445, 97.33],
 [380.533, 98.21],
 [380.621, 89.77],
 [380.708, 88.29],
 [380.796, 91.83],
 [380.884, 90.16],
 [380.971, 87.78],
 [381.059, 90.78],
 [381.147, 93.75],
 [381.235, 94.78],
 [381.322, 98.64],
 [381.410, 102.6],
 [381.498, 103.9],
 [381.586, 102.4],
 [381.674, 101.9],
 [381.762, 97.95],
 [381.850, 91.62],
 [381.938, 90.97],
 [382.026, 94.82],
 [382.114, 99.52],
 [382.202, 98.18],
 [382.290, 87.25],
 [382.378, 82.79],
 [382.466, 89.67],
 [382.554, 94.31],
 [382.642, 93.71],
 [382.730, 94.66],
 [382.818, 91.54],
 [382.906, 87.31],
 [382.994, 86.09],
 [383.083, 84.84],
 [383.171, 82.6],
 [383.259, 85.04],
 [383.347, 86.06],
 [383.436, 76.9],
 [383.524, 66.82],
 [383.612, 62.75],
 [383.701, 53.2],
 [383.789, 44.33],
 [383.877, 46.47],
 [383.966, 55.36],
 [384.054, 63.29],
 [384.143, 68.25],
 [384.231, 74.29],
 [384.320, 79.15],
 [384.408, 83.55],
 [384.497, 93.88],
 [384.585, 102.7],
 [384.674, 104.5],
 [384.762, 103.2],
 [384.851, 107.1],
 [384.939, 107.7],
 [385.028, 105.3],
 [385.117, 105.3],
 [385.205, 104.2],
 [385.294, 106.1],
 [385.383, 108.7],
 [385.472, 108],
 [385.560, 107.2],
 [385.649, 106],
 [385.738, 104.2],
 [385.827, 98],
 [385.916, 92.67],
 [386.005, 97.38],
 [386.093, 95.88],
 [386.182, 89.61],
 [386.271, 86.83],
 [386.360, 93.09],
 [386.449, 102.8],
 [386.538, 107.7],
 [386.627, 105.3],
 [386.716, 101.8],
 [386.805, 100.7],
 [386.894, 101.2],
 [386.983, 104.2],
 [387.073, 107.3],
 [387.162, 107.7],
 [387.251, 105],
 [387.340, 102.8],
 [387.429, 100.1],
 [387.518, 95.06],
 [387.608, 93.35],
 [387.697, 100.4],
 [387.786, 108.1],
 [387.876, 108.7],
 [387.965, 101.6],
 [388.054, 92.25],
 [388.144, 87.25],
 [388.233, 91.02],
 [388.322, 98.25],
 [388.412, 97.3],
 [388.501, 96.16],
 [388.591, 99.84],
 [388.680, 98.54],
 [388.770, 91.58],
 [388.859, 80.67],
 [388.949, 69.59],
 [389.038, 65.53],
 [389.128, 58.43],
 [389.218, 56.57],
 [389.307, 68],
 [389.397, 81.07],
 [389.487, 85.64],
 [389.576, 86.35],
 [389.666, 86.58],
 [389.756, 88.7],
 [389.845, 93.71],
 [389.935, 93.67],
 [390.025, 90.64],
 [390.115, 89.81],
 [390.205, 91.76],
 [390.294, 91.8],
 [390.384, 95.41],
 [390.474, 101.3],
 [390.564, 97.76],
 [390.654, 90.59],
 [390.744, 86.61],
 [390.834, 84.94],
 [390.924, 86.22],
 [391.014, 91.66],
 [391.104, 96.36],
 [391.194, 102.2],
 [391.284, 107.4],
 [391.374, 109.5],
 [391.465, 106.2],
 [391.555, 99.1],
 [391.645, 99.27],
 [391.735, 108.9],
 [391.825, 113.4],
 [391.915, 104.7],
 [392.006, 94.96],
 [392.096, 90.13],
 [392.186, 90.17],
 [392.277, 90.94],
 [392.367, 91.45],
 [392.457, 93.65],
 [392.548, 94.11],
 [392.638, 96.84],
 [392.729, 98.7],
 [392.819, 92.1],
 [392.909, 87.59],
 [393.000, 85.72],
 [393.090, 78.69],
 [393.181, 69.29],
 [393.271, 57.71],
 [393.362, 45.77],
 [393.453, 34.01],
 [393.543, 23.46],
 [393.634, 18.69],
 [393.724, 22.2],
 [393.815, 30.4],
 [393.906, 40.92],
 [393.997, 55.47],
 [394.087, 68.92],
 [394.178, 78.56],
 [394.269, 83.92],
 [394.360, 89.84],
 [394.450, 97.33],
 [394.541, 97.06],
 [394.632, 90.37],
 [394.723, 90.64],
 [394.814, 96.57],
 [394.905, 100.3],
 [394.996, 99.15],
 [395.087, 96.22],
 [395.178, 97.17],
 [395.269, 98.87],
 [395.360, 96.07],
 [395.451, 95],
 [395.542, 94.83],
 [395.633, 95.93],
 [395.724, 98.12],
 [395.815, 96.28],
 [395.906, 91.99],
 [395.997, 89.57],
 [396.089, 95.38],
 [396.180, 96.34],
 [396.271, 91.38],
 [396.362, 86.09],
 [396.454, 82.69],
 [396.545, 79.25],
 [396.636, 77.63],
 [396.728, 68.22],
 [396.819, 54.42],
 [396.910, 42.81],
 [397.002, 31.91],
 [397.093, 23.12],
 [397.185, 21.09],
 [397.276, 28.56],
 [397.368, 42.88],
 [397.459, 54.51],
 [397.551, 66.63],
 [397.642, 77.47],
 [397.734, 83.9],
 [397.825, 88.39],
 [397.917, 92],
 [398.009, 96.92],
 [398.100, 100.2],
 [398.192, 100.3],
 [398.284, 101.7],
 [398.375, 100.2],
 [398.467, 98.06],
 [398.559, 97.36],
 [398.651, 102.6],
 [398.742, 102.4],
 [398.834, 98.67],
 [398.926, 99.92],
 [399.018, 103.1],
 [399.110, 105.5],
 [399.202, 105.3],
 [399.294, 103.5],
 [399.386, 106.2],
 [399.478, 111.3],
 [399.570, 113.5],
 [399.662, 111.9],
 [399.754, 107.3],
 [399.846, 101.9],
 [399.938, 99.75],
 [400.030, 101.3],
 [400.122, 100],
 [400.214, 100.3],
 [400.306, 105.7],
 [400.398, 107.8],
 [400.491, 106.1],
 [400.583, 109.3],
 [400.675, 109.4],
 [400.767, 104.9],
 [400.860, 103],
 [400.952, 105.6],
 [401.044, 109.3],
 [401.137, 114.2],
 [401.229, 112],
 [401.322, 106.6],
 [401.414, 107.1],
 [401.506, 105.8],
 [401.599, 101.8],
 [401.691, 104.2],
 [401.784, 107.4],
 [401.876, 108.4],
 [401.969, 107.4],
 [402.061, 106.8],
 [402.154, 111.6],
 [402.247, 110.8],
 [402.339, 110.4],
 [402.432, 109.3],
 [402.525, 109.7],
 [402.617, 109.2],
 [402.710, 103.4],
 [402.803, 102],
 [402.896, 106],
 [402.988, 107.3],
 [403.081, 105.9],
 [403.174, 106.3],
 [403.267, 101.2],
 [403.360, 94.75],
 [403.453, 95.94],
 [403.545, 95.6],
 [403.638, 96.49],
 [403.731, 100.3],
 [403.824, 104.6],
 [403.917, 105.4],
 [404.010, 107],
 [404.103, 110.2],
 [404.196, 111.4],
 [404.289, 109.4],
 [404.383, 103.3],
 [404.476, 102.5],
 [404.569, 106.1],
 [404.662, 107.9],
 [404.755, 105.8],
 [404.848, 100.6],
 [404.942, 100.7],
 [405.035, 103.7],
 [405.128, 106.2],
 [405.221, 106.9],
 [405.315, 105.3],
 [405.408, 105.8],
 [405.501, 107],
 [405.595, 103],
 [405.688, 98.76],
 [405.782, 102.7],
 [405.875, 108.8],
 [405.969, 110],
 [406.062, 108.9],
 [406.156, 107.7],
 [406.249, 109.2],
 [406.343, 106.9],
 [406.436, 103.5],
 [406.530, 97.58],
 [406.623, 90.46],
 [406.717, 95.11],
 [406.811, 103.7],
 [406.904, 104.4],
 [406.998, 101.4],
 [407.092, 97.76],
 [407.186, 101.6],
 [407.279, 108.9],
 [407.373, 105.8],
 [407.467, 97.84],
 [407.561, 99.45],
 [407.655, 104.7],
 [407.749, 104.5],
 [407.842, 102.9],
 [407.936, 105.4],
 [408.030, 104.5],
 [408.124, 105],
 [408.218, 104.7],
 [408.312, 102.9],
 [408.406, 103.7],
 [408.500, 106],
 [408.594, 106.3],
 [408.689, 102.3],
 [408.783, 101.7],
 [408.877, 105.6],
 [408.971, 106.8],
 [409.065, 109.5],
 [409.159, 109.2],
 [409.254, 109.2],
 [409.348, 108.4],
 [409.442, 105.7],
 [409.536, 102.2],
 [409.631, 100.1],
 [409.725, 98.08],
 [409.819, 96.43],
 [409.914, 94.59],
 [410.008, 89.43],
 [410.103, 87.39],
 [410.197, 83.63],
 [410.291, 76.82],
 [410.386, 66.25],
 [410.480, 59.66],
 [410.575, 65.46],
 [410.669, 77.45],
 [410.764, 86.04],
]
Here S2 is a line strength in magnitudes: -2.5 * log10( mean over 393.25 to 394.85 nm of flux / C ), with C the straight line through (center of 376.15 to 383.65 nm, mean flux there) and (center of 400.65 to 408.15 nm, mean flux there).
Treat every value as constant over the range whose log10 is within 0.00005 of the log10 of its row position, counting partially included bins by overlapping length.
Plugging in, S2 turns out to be 0.49 mag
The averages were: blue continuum 88.3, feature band 62.2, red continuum 105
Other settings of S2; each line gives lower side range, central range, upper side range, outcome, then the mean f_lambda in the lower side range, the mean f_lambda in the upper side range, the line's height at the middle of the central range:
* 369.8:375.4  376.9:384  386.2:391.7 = -0.039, 74.6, 93.7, 83.8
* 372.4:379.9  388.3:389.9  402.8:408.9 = 0.109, 83.1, 104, 92.1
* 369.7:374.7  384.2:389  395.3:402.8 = -0.155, 75.4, 94.2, 85.5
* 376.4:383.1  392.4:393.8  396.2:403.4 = 0.372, 89.4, 94.9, 93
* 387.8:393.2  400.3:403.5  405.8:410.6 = -0.102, 91.5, 99.9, 96.9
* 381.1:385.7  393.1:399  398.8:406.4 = 0.285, 89.7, 106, 100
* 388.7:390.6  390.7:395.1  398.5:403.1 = 0.092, 84.2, 106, 90.5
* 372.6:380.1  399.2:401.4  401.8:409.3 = -0.061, 83.2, 105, 101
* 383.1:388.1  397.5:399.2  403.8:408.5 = 0.050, 92.9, 104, 99.9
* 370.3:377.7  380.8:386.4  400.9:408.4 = -0.062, 76.4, 105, 85.3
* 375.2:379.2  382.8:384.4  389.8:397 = 0.196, 86.8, 84.9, 86.1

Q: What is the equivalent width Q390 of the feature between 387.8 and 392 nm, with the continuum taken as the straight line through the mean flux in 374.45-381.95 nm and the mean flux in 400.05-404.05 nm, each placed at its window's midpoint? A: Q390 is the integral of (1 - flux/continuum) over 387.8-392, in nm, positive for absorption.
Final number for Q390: 0.173 nm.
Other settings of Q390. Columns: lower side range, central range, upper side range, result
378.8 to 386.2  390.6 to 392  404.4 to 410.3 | -0.07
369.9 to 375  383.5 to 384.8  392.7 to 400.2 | 0.09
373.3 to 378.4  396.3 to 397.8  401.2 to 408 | 0.61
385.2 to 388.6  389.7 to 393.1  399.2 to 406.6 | 0.22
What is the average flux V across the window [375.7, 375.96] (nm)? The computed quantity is 90.1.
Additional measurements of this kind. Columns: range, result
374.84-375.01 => 77.4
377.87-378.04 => 95.8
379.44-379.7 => 92.7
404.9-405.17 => 104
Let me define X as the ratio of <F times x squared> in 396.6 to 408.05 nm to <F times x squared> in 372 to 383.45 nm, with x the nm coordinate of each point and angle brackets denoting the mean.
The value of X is 1.32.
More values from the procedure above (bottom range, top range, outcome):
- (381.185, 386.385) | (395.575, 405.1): 1.16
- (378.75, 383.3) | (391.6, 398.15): 0.93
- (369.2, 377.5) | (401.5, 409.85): 1.60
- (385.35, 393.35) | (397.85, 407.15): 1.19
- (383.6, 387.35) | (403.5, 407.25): 1.23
